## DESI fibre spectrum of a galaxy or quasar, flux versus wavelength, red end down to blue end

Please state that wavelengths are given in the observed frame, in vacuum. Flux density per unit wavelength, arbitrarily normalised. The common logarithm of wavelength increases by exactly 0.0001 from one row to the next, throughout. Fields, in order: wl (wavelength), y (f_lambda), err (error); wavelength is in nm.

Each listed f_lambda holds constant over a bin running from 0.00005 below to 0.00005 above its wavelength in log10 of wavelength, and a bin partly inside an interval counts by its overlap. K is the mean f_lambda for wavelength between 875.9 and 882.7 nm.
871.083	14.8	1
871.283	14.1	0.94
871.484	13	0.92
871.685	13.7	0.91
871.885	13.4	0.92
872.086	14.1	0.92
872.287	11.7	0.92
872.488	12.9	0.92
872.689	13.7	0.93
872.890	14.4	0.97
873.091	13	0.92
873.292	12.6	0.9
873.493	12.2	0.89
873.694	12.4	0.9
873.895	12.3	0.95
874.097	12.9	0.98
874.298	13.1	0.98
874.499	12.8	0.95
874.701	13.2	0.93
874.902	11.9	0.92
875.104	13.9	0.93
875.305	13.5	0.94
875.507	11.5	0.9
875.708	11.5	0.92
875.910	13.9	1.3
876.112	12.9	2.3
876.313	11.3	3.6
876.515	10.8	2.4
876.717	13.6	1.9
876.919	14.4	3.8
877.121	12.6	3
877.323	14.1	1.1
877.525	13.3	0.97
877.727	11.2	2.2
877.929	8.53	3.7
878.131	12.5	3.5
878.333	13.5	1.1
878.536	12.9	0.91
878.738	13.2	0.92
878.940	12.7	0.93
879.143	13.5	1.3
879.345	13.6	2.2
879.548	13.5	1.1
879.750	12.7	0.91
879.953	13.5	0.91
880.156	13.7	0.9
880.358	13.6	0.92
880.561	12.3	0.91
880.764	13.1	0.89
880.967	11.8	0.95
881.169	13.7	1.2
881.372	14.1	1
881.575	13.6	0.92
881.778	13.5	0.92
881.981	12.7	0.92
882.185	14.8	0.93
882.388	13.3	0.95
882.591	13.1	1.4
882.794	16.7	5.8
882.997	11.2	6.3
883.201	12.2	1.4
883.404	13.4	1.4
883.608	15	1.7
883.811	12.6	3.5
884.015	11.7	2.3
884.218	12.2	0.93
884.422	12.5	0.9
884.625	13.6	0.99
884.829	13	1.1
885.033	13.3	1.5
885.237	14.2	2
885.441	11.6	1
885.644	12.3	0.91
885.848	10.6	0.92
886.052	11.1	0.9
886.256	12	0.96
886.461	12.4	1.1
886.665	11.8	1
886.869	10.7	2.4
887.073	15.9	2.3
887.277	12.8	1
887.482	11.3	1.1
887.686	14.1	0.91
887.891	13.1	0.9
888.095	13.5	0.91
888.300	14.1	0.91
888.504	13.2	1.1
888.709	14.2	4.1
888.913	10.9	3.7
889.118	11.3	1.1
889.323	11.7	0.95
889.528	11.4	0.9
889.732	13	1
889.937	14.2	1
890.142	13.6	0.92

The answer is 13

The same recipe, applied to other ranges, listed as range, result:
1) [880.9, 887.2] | 12.9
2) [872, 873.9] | 13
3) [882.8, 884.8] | 12.9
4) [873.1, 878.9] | 12.6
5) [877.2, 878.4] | 12.2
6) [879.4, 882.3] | 13.3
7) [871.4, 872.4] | 13.2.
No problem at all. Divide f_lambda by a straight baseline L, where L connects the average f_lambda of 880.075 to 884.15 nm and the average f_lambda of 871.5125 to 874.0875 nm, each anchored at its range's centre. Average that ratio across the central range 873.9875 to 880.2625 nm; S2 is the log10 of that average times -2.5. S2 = 0.03 mag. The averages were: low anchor 13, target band 12.8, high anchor 13.3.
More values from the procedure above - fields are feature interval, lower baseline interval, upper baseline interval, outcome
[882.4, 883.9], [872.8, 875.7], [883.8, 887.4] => -0.08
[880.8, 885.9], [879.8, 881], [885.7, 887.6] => -0.04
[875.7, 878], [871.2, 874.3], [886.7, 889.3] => 0.05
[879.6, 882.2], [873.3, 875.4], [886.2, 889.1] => -0.04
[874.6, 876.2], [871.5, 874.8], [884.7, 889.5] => 0.01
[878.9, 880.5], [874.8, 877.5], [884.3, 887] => -0.06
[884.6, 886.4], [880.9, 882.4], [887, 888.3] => 0.09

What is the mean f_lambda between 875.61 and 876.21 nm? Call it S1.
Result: 12.8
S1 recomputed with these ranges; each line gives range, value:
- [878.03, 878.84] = 13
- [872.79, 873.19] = 13.7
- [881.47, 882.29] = 13.6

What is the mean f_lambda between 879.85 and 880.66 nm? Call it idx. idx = 13.3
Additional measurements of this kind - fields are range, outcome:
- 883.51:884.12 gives 13.1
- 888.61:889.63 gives 11.9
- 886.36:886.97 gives 11.6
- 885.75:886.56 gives 11.5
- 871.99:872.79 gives 13.1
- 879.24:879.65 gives 13.6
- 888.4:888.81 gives 13.7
